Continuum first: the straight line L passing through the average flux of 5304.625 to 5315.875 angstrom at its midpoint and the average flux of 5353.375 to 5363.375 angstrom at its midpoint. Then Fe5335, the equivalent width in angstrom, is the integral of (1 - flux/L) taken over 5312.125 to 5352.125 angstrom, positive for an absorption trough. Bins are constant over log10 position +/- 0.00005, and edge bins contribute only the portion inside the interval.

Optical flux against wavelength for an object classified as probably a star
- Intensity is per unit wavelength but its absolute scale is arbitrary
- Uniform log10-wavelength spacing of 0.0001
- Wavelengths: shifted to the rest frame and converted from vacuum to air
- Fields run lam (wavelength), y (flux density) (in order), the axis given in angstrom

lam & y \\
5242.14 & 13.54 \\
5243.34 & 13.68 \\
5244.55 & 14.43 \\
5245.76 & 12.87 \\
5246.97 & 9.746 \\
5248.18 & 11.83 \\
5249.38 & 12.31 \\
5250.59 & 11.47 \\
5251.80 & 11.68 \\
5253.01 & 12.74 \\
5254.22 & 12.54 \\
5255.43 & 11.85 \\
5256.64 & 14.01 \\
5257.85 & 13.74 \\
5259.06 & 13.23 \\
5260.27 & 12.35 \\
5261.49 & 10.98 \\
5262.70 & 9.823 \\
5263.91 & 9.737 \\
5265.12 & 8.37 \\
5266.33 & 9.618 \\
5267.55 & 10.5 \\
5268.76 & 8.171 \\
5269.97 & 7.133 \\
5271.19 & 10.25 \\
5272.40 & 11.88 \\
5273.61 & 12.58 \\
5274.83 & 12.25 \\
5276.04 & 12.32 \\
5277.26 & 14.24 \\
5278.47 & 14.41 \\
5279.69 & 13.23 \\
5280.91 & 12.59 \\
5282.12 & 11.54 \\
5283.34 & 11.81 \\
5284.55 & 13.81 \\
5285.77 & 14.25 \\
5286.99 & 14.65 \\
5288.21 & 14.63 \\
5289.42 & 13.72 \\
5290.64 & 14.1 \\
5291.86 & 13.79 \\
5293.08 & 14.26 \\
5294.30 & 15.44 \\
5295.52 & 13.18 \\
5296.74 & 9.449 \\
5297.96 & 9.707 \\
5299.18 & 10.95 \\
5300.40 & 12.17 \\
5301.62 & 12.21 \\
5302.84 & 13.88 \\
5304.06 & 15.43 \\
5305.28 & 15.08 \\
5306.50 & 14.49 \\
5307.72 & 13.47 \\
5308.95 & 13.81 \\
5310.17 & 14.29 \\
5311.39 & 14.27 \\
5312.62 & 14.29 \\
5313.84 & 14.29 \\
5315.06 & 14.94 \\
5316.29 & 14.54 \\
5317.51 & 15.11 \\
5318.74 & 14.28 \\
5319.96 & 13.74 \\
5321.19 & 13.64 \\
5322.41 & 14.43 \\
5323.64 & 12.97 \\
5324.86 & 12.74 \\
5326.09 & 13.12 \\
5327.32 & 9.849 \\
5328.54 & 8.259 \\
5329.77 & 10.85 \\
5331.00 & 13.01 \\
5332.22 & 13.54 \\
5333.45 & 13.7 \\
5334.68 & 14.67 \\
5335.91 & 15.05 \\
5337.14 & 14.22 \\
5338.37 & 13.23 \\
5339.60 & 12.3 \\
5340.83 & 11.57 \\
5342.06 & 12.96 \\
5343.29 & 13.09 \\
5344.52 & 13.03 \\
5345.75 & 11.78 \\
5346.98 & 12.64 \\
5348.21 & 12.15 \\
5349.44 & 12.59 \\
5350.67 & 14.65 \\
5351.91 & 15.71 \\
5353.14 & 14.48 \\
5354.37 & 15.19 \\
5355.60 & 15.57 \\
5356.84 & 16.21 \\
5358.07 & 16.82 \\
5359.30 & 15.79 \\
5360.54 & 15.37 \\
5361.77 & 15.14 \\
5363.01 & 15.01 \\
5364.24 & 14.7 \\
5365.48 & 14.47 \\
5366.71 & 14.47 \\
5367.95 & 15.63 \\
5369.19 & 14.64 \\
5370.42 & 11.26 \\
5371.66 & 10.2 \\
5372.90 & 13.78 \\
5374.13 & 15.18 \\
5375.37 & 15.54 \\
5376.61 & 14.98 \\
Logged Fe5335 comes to 4.5 angstrom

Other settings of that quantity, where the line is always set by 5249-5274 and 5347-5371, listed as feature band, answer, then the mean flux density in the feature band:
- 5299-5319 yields -1.78 angstrom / 14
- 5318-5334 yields 1.00 angstrom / 12.6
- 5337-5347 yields 0.98 angstrom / 12.7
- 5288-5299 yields -0.62 angstrom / 13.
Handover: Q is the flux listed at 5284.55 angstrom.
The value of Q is 13.81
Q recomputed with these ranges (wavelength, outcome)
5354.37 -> 15.19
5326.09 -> 13.12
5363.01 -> 15.01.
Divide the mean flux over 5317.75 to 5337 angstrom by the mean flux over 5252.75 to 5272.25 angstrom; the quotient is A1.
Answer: 1.2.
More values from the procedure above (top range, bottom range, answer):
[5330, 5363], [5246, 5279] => 1.22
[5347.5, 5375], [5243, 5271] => 1.27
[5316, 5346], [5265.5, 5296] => 1.04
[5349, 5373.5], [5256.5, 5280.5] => 1.28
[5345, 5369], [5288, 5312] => 1.09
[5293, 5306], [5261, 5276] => 1.26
